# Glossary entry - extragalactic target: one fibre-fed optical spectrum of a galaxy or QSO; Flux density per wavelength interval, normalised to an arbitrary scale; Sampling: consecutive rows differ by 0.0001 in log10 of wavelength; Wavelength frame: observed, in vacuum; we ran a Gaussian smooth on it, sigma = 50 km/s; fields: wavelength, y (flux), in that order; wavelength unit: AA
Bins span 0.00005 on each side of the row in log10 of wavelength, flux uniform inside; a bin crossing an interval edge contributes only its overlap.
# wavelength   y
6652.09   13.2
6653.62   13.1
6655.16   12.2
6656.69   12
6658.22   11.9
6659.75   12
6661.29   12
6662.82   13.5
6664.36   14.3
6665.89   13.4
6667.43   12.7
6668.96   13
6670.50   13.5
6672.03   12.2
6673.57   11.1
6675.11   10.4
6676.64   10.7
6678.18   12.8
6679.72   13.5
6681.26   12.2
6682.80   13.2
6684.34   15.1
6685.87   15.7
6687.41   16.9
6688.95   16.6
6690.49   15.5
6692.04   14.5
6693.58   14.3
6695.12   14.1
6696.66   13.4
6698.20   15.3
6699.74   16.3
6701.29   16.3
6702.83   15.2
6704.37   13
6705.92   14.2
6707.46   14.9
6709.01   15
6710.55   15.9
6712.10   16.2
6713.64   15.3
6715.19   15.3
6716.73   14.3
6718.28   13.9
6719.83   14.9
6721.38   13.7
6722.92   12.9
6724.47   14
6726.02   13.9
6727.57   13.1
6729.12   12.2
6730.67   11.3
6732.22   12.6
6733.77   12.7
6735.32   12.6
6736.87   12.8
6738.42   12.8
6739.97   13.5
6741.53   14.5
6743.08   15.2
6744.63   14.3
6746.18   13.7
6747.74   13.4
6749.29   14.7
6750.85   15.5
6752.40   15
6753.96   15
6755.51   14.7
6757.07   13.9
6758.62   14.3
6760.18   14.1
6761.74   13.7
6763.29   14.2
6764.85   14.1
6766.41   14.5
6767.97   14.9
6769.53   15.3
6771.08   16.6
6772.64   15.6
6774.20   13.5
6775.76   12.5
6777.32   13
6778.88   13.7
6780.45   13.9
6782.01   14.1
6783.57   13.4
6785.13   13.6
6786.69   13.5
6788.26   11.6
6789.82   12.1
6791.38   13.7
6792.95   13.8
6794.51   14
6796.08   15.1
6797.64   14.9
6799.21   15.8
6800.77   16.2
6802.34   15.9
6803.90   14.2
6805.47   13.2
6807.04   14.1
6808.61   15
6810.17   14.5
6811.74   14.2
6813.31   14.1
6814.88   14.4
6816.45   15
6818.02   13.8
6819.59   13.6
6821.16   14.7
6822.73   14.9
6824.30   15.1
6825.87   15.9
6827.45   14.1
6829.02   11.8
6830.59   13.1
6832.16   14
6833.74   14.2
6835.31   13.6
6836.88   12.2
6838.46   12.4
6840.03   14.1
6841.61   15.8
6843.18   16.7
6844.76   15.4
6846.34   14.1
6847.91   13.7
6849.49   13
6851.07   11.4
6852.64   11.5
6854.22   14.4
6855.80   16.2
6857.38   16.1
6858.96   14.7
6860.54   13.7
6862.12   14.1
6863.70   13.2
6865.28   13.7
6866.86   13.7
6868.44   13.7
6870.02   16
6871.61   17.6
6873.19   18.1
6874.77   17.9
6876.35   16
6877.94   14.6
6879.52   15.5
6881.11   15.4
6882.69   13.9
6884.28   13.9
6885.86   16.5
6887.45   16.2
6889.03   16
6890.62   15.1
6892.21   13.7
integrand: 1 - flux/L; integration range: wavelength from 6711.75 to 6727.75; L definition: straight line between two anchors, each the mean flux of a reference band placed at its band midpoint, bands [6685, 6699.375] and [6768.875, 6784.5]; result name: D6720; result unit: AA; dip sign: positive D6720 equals 0.6 AA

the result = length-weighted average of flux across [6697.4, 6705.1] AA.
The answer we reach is 15.2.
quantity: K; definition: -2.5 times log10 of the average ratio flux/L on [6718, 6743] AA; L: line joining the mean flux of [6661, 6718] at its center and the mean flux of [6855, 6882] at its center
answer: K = 0.09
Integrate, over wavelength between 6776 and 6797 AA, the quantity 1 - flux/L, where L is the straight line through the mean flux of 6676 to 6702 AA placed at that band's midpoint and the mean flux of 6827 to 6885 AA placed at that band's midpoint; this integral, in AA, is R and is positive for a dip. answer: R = 1.4 AA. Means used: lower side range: 14.5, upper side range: 14.4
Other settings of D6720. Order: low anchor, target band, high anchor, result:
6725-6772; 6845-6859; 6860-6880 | 1.1 AA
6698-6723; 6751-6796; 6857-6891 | 3.0 AA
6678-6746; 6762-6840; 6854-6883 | 3.6 AA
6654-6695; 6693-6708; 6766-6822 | -1.3 AA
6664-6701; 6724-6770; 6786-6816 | 0.6 AA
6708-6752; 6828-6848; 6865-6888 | 1.6 AA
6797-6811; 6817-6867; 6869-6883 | 4.8 AA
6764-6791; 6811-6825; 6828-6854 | -0.7 AA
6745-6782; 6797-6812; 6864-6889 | -0.1 AA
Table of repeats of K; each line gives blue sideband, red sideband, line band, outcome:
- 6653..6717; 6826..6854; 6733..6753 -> -0.01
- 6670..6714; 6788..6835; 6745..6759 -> -0.02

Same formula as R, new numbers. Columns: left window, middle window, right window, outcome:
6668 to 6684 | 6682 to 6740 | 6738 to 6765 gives -4.87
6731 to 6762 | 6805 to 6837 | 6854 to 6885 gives 1.16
